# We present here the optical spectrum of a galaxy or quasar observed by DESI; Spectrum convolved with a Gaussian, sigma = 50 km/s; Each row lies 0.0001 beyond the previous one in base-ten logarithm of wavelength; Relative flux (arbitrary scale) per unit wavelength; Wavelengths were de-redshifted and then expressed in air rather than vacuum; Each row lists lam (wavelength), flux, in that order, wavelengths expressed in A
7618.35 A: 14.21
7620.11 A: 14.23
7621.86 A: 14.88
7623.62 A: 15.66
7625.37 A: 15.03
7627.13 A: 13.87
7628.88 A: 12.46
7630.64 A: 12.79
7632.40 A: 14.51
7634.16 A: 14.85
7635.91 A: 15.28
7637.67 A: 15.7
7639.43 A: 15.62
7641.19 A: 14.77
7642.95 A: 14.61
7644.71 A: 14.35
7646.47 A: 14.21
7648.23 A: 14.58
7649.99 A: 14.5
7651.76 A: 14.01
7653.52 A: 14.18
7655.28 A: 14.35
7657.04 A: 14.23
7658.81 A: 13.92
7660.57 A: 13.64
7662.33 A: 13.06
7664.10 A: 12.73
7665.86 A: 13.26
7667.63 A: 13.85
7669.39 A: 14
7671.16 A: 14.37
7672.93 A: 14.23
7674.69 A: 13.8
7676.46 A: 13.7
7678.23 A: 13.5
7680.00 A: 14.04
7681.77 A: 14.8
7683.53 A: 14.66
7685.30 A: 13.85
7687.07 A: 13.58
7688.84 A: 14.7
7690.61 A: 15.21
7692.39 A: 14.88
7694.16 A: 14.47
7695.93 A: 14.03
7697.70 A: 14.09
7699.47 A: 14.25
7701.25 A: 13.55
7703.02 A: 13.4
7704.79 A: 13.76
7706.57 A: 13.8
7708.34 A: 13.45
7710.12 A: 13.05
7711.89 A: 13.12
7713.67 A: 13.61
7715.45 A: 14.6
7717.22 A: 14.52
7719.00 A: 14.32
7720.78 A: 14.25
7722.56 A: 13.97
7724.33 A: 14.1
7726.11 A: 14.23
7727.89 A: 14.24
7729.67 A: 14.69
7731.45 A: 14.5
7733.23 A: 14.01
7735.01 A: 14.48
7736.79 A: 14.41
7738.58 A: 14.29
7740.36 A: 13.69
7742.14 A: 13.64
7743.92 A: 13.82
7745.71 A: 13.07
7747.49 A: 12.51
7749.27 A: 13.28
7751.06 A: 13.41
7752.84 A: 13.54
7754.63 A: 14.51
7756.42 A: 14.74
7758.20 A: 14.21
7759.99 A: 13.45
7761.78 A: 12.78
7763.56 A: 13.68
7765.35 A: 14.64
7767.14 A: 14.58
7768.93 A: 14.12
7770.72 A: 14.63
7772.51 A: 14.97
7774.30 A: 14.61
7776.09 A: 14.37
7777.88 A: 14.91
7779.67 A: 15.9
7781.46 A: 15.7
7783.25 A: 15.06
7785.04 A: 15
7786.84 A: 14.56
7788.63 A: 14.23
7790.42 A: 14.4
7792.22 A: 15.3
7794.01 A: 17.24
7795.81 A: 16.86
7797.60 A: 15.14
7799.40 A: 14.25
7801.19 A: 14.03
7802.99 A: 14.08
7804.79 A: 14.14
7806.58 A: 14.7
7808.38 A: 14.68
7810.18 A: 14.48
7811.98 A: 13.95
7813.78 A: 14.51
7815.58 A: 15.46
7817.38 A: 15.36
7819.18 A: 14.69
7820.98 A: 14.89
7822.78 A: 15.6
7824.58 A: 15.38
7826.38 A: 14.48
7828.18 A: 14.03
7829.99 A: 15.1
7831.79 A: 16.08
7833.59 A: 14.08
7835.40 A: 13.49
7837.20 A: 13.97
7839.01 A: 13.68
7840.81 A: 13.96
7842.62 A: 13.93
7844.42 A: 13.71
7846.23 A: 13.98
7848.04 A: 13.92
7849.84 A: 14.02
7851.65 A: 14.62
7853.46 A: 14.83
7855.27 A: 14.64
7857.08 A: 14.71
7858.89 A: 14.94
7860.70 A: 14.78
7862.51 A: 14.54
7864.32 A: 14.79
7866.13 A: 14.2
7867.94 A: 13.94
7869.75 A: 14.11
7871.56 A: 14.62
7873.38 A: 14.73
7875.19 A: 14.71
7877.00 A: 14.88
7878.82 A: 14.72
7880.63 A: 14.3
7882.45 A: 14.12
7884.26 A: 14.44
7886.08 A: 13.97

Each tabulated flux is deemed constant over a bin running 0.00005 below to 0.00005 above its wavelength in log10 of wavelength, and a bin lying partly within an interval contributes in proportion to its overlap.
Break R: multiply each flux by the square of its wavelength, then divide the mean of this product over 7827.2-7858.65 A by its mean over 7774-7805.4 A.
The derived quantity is 1.0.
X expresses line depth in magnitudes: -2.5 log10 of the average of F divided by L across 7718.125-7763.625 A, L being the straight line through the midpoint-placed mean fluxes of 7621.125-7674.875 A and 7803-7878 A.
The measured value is 0.03 mag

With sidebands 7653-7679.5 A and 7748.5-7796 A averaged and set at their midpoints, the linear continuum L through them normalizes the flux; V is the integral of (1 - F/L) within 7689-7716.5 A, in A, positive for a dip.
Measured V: 0.17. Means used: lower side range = 13.8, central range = 14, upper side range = 14.6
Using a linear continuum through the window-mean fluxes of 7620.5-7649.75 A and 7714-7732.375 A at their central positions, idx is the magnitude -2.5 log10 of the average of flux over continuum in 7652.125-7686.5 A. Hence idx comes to 0.04 mag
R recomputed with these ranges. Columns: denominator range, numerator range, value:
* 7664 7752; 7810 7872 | 1.07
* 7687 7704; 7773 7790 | 1.07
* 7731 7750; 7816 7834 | 1.11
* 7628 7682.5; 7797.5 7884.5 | 1.08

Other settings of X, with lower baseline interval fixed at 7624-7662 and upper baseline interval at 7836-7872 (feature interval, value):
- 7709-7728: 0.03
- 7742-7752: 0.08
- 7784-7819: -0.04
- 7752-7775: 0.01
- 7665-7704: 0.02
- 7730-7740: 0.00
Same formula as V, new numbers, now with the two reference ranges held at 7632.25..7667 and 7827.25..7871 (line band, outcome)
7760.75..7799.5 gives -1.5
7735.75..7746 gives 0.3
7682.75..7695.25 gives -0.1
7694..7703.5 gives 0.2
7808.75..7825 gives -0.6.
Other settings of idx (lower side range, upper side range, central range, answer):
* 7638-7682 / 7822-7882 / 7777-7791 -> -0.05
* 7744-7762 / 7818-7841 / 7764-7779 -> -0.06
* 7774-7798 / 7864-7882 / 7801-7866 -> 0.02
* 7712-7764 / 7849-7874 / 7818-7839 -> -0.02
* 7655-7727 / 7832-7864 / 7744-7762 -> 0.04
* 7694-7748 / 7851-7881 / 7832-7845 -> 0.04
